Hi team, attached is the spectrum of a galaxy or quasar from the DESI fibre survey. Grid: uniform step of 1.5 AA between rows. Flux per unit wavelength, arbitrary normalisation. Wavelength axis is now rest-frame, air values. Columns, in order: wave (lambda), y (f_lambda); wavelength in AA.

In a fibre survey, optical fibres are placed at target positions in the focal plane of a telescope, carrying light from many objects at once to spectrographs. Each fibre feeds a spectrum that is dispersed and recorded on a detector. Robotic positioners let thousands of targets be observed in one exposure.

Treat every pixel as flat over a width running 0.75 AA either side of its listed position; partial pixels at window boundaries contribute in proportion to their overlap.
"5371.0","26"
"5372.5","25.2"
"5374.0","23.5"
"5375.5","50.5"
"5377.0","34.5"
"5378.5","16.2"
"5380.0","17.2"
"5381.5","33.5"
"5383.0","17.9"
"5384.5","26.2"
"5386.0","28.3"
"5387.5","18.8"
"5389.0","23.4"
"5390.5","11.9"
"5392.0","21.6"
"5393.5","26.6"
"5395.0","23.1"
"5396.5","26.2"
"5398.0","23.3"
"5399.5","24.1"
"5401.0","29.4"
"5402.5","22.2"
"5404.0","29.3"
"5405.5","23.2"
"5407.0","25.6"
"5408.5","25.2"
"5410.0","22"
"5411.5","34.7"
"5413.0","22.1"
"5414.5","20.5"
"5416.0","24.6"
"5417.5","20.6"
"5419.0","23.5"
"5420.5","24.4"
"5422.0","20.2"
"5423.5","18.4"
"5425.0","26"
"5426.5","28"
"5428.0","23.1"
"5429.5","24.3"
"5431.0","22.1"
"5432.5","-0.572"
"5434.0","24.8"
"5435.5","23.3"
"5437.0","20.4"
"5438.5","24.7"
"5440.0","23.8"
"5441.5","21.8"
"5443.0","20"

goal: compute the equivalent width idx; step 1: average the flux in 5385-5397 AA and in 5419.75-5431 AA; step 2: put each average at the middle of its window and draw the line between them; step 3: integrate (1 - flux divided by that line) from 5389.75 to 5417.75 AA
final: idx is -1.5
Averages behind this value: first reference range 22.5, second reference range 23.4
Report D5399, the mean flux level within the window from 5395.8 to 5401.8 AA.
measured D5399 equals 25.7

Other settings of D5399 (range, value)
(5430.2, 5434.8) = 15.6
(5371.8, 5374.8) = 24.8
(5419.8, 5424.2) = 21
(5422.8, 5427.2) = 24.2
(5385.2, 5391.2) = 20.7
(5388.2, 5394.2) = 20.8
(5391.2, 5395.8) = 23.7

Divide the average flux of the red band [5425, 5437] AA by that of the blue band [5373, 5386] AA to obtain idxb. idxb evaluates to 0.8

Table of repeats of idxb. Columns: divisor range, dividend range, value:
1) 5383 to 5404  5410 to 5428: 1.01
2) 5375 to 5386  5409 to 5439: 0.81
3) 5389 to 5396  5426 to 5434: 0.92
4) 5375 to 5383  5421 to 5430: 0.82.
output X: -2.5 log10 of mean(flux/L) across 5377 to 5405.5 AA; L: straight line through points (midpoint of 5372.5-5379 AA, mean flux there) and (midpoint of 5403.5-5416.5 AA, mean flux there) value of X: 0.20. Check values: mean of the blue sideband 31.1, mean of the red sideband 25.2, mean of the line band 23.6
